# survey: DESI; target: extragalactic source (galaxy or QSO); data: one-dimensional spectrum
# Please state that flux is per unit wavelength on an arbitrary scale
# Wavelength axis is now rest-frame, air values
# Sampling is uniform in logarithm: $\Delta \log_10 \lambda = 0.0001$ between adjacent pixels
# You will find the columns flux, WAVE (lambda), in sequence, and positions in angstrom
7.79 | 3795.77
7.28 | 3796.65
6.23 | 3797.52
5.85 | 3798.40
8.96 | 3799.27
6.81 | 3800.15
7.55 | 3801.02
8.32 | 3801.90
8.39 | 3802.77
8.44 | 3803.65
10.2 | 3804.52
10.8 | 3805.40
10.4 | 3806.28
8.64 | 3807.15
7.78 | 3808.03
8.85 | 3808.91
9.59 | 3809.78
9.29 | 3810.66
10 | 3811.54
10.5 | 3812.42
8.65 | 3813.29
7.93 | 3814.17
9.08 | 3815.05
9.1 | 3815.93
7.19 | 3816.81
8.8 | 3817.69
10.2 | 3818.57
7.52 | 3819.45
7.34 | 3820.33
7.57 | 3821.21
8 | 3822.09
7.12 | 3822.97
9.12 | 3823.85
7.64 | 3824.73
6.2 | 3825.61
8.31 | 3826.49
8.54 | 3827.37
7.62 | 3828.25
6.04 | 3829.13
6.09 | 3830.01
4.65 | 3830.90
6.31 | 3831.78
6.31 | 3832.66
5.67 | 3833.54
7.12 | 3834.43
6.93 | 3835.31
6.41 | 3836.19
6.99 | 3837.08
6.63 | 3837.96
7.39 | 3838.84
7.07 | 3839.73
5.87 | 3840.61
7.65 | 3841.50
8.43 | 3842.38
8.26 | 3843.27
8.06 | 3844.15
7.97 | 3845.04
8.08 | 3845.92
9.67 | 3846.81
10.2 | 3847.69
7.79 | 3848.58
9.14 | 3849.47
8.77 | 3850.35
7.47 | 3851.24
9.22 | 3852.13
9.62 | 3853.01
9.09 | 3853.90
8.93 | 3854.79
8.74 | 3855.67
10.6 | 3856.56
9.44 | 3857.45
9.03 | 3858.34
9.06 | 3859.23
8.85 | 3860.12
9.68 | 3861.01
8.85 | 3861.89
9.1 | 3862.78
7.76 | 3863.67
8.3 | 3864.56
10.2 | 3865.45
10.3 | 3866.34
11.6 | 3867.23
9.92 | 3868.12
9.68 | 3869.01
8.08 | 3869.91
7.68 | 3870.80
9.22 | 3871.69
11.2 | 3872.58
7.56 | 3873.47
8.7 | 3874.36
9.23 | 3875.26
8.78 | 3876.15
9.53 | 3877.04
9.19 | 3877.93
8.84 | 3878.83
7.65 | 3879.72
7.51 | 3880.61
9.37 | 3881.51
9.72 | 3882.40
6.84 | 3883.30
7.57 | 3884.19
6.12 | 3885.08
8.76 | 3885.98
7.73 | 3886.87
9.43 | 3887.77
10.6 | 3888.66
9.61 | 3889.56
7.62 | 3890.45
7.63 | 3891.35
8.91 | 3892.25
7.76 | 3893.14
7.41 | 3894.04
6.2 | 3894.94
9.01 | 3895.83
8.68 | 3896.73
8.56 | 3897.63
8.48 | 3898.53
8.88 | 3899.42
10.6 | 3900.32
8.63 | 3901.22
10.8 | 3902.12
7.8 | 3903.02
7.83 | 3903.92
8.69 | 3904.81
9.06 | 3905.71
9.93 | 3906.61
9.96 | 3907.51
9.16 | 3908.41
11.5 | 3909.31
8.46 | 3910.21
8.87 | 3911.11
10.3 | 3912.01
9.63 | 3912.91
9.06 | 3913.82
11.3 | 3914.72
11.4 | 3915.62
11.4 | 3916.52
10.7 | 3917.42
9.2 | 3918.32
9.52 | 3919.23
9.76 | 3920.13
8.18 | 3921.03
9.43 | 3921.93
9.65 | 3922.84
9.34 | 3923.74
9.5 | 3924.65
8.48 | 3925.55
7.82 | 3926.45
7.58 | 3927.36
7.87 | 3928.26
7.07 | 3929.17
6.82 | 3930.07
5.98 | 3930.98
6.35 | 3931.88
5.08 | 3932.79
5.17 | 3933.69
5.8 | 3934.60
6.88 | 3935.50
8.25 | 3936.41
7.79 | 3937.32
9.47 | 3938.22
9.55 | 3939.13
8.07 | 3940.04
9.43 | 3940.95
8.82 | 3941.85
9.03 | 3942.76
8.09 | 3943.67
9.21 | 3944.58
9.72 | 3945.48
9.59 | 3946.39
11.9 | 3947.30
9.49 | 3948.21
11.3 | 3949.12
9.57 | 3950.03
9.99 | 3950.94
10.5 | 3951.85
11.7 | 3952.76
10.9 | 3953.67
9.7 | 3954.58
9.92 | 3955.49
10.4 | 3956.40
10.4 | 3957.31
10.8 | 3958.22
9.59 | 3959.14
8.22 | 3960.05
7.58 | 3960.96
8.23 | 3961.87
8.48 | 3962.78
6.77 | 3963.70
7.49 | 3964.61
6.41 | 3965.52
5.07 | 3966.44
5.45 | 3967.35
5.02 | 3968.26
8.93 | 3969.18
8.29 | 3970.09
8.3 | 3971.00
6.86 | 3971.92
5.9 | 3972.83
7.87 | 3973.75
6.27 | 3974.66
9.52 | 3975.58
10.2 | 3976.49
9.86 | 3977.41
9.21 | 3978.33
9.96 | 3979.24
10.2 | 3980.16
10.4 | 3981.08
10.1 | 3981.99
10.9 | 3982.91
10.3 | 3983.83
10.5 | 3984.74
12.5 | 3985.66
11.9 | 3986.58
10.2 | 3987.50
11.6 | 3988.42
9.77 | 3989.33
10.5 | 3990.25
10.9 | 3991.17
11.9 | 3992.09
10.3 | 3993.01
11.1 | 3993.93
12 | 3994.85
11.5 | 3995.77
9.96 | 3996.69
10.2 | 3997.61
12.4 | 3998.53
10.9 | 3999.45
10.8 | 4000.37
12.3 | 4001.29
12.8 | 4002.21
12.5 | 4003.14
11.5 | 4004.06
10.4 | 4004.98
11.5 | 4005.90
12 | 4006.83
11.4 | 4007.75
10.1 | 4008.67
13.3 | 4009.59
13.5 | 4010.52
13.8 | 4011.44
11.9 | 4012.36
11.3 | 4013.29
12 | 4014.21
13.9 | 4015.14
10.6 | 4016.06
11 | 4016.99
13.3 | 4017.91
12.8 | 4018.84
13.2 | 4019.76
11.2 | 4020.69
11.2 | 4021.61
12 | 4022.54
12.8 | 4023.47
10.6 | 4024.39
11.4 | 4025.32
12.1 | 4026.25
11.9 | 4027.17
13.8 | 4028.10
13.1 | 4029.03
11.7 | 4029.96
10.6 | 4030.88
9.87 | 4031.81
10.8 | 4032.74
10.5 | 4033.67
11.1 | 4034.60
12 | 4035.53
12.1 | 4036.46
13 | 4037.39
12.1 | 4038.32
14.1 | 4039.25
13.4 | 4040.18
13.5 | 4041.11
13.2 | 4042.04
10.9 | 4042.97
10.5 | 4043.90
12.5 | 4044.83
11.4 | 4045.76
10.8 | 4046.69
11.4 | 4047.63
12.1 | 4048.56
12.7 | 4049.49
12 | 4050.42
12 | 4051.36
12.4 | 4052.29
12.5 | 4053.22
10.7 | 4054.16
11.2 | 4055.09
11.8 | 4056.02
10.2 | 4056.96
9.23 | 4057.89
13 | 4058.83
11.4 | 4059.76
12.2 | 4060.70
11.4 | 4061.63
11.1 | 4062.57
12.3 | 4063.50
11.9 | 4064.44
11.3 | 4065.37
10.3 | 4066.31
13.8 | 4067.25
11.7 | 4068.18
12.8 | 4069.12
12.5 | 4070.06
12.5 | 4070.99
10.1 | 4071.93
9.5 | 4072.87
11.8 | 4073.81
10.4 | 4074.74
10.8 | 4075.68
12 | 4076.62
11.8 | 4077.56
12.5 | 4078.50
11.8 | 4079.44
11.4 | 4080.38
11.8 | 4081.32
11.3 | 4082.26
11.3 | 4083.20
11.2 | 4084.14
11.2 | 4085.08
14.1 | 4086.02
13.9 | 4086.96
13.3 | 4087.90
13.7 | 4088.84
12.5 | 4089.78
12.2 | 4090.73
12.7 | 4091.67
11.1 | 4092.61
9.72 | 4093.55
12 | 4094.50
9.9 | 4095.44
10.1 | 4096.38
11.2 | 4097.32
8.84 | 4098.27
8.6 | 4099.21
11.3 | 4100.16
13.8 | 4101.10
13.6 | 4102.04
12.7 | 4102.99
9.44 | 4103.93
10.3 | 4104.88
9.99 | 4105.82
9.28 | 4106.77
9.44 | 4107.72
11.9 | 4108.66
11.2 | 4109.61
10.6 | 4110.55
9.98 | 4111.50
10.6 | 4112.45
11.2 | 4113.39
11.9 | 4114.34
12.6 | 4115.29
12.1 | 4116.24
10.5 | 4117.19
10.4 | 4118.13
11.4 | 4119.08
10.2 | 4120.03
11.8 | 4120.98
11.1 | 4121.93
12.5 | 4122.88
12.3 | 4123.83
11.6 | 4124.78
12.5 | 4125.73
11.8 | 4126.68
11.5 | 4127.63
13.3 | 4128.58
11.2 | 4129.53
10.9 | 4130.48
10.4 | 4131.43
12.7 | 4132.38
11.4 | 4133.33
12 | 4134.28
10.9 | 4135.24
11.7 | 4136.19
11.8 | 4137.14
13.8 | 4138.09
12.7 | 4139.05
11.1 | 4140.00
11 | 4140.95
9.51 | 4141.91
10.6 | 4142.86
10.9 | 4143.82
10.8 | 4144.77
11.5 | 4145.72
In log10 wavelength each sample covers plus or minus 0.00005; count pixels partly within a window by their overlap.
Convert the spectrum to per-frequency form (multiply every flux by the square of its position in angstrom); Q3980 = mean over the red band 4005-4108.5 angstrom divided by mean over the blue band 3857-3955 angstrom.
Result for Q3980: 1.4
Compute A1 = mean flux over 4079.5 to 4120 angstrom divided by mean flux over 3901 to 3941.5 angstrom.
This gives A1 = 1.3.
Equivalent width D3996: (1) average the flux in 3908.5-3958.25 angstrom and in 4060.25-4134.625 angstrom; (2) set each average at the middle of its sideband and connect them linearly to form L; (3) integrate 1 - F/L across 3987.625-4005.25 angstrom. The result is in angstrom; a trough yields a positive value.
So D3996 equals -2.1 angstrom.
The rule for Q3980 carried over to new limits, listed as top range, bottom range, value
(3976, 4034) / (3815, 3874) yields 1.50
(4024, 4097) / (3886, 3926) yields 1.38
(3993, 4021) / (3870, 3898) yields 1.49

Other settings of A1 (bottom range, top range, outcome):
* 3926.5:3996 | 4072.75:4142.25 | 1.27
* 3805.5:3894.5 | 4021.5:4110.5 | 1.39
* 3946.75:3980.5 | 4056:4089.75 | 1.34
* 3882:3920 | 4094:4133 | 1.24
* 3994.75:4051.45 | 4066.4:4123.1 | 0.96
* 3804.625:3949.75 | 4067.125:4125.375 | 1.33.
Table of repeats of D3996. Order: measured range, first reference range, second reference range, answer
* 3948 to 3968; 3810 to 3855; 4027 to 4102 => 2.0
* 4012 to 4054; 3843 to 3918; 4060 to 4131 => -4.7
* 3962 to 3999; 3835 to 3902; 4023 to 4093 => 4.1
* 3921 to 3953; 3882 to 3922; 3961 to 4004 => 2.6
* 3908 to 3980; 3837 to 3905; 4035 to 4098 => 7.8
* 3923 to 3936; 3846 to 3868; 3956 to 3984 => 2.3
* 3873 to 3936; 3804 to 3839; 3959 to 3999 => 0.4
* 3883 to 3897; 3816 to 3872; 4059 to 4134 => 1.1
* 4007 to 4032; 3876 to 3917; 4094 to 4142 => -4.4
